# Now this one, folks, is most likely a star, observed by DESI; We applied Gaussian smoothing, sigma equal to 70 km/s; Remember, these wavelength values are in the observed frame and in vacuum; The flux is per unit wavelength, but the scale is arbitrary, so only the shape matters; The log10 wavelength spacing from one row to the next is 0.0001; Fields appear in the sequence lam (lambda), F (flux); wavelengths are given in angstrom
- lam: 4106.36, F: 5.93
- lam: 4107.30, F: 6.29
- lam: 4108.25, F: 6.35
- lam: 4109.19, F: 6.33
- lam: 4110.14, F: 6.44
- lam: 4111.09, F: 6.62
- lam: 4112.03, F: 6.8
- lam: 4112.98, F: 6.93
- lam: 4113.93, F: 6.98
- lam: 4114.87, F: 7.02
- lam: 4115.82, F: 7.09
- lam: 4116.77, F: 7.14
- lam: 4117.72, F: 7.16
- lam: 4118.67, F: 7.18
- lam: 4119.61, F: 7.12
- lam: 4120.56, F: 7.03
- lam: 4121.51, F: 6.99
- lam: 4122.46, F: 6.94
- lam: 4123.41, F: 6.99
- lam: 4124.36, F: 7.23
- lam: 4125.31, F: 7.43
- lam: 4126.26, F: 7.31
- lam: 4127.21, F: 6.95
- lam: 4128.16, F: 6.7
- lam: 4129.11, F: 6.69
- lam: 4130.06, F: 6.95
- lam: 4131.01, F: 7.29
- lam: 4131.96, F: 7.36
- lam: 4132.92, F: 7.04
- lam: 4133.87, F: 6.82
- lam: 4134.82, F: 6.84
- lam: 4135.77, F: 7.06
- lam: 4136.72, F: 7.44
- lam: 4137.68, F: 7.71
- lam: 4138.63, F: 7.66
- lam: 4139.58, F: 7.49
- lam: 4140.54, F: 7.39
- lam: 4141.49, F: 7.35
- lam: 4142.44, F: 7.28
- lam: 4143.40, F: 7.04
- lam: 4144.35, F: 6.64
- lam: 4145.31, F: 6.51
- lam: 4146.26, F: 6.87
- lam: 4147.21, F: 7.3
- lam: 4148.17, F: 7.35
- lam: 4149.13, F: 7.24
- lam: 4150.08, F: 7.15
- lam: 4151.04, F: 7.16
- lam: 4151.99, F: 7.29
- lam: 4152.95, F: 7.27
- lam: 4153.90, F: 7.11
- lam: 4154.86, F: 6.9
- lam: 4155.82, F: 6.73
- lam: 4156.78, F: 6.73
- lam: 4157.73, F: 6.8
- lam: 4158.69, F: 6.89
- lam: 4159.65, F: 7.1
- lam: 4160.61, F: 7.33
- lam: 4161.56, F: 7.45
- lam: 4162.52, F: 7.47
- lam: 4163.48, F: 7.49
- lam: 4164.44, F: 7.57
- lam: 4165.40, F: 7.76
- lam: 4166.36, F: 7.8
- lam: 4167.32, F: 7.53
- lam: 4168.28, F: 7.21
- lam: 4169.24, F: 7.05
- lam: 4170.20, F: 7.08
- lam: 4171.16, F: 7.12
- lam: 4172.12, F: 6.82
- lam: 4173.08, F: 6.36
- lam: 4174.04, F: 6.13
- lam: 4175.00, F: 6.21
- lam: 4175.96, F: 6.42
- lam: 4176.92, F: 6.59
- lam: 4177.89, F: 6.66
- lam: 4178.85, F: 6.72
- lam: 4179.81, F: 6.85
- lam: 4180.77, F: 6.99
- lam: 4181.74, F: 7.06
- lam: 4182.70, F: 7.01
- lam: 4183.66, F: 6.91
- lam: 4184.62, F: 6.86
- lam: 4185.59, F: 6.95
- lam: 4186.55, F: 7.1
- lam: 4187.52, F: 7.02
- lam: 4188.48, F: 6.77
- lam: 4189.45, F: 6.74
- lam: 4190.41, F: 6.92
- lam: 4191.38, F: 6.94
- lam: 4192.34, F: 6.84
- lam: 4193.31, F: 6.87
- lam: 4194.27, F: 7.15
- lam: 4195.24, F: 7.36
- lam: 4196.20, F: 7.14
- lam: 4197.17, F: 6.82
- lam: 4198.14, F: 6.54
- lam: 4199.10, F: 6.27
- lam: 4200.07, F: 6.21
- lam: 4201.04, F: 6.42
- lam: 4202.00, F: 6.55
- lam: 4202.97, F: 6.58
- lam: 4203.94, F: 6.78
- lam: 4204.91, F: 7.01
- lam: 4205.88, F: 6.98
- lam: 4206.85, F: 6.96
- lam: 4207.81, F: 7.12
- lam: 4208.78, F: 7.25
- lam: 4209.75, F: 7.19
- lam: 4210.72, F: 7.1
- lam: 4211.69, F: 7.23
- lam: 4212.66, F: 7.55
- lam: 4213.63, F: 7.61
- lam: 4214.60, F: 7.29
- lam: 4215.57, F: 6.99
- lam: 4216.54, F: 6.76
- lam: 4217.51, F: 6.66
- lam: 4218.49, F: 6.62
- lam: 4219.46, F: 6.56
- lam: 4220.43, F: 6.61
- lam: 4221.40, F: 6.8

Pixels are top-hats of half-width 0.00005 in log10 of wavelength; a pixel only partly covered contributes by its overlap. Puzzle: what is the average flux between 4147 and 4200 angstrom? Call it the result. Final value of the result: 6.99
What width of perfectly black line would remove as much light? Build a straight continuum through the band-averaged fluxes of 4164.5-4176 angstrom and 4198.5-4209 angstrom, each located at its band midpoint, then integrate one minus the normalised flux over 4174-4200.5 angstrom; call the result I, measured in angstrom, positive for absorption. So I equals 0.2 angstrom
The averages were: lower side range 7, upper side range 6.73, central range 6.8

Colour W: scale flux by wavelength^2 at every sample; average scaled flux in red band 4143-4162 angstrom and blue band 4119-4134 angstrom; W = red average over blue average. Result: 1.0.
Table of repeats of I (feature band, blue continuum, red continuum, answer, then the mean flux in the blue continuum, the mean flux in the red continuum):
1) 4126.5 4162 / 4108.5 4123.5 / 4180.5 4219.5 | -1.0 angstrom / 6.91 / 6.92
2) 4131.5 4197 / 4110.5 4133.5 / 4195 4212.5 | -1.0 angstrom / 7.03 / 6.87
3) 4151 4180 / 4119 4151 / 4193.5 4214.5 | 0.1 angstrom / 7.13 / 6.95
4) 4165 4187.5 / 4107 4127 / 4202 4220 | 0.2 angstrom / 6.93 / 7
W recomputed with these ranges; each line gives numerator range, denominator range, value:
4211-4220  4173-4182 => 1.08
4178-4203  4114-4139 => 0.99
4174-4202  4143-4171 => 0.96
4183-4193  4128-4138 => 1.00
